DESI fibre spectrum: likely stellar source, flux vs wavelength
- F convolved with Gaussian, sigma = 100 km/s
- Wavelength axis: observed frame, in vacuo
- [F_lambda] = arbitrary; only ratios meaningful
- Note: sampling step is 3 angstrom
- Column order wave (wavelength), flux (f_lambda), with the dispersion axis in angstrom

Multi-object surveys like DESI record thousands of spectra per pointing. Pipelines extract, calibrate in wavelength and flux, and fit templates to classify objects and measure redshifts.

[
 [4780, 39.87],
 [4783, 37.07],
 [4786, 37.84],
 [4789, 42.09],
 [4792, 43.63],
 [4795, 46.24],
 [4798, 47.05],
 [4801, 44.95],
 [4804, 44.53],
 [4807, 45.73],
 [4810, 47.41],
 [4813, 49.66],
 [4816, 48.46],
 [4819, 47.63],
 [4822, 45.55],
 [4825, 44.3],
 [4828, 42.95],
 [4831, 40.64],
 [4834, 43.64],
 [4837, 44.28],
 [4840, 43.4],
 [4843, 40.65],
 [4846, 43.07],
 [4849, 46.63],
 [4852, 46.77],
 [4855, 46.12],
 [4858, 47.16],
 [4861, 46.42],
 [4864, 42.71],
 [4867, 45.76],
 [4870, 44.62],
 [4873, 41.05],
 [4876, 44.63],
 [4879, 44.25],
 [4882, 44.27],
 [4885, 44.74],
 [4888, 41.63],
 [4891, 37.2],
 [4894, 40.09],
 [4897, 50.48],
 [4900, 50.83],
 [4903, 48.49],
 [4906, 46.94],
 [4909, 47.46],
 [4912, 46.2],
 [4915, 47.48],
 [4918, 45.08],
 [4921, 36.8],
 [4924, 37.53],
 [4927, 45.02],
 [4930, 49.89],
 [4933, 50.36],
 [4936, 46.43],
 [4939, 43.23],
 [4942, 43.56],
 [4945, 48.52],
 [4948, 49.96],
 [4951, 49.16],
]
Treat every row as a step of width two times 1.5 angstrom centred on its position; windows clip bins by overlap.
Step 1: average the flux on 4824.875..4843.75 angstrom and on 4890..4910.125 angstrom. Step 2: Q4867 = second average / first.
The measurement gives 1.08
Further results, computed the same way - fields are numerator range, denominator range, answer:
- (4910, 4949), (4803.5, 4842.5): 1.00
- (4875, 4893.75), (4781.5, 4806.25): 0.99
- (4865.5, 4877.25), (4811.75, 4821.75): 0.91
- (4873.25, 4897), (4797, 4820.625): 0.91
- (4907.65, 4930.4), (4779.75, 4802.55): 1.04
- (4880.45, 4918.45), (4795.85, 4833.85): 1.00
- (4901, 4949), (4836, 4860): 1.02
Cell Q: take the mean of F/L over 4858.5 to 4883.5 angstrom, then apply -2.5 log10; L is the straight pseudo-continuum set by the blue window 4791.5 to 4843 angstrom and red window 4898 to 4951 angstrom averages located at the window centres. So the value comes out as 0.033 mag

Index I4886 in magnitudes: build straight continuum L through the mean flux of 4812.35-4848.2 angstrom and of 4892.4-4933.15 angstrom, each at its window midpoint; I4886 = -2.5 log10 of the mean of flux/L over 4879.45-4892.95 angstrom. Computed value 0.080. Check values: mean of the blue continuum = 44.4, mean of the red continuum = 45.7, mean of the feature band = 42.1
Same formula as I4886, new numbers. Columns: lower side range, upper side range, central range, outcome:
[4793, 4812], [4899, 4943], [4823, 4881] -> 0.04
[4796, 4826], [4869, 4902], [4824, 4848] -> 0.07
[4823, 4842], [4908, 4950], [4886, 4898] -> 0.06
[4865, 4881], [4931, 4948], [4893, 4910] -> -0.06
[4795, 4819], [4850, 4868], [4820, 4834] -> 0.07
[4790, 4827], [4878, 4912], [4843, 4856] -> 0.02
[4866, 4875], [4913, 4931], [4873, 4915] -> -0.04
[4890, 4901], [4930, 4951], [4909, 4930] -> 0.06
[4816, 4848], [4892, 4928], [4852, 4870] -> -0.03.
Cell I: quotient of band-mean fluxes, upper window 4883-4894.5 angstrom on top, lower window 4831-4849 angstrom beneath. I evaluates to 0.95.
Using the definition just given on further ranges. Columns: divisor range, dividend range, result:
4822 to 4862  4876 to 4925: 1.00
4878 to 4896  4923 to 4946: 1.08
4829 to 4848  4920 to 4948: 1.05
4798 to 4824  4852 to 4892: 0.94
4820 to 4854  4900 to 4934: 1.04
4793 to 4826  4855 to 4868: 0.98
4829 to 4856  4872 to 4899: 0.99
